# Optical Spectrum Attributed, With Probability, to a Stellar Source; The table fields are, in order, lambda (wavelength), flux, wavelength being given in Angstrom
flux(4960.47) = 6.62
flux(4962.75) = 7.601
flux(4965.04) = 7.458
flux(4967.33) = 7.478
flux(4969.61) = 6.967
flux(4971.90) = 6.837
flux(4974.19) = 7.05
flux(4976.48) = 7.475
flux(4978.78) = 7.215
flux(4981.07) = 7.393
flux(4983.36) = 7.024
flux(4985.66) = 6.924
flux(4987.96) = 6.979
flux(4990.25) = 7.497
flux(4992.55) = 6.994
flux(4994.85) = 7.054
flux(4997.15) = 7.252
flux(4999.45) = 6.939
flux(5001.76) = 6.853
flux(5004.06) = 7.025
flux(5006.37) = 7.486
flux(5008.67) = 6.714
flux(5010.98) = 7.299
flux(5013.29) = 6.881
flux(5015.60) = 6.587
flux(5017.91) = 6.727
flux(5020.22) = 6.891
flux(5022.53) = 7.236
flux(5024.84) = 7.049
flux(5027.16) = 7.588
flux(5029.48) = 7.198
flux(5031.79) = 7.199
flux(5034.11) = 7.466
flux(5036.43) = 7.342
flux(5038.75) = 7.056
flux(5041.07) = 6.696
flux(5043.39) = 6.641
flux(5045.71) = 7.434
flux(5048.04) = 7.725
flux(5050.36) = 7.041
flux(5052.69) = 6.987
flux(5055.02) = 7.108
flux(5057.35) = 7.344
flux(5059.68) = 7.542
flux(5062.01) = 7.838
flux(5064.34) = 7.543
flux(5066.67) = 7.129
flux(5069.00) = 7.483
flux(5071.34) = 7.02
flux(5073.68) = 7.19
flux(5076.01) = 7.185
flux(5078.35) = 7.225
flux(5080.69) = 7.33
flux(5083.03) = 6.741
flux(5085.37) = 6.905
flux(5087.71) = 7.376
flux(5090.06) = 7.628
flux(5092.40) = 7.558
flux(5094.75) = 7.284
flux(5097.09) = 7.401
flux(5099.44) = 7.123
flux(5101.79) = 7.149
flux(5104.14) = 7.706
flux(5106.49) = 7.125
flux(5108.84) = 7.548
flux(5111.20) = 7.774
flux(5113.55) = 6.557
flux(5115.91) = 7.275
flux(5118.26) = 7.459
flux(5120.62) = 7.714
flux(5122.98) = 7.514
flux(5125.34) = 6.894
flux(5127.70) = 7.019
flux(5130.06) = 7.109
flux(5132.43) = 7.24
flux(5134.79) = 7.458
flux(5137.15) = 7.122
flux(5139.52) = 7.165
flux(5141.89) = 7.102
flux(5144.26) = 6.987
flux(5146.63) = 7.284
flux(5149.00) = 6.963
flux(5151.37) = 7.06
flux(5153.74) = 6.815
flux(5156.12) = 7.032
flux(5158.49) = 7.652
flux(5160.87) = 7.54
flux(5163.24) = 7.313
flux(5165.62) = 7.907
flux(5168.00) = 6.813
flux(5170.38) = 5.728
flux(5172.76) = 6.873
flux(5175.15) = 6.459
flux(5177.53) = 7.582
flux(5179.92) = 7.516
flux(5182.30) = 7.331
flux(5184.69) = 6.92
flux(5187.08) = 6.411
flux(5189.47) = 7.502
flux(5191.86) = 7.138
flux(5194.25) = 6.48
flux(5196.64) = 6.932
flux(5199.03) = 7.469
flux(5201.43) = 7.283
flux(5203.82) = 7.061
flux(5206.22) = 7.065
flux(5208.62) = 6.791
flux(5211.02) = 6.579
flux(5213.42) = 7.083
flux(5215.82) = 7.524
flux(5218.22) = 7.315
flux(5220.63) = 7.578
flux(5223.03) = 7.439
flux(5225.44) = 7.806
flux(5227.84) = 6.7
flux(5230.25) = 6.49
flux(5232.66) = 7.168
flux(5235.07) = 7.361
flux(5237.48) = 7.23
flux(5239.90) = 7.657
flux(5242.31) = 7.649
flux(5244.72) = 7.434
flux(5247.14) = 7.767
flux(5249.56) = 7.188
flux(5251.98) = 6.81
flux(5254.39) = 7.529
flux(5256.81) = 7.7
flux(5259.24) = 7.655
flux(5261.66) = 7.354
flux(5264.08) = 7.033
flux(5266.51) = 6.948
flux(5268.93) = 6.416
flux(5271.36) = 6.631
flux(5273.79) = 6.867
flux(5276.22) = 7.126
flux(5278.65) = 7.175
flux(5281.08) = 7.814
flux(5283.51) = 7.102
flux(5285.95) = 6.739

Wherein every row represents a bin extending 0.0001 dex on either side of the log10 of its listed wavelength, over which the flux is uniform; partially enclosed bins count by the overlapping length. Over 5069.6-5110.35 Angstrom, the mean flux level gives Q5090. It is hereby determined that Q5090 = 7.27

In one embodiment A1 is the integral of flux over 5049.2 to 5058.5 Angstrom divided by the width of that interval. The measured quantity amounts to 7.12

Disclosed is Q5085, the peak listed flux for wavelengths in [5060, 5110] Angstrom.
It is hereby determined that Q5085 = 7.838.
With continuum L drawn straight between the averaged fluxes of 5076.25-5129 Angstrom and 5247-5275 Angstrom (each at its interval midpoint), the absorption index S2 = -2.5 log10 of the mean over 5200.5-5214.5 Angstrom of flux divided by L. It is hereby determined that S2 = 0.033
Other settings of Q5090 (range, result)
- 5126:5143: 7.16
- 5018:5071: 7.24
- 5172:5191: 7.08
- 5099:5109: 7.32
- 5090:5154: 7.25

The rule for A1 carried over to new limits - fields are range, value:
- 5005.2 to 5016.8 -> 6.99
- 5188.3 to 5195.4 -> 7.04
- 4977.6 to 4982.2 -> 7.3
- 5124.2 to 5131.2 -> 7.01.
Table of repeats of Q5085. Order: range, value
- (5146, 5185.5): 7.907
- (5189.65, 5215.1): 7.469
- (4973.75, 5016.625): 7.497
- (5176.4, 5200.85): 7.582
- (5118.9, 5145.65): 7.714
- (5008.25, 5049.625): 7.725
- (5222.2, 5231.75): 7.806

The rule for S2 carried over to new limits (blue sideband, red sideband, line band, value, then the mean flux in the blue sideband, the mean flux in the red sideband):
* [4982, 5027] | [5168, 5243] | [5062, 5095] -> -0.03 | 7.04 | 7.09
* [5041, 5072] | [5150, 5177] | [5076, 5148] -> -0.02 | 7.28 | 7.03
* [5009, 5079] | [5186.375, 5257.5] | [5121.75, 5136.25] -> 0.00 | 7.18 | 7.21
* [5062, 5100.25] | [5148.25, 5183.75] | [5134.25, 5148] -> 0.00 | 7.28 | 7.11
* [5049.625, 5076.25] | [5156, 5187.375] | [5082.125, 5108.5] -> -0.01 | 7.29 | 7.1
